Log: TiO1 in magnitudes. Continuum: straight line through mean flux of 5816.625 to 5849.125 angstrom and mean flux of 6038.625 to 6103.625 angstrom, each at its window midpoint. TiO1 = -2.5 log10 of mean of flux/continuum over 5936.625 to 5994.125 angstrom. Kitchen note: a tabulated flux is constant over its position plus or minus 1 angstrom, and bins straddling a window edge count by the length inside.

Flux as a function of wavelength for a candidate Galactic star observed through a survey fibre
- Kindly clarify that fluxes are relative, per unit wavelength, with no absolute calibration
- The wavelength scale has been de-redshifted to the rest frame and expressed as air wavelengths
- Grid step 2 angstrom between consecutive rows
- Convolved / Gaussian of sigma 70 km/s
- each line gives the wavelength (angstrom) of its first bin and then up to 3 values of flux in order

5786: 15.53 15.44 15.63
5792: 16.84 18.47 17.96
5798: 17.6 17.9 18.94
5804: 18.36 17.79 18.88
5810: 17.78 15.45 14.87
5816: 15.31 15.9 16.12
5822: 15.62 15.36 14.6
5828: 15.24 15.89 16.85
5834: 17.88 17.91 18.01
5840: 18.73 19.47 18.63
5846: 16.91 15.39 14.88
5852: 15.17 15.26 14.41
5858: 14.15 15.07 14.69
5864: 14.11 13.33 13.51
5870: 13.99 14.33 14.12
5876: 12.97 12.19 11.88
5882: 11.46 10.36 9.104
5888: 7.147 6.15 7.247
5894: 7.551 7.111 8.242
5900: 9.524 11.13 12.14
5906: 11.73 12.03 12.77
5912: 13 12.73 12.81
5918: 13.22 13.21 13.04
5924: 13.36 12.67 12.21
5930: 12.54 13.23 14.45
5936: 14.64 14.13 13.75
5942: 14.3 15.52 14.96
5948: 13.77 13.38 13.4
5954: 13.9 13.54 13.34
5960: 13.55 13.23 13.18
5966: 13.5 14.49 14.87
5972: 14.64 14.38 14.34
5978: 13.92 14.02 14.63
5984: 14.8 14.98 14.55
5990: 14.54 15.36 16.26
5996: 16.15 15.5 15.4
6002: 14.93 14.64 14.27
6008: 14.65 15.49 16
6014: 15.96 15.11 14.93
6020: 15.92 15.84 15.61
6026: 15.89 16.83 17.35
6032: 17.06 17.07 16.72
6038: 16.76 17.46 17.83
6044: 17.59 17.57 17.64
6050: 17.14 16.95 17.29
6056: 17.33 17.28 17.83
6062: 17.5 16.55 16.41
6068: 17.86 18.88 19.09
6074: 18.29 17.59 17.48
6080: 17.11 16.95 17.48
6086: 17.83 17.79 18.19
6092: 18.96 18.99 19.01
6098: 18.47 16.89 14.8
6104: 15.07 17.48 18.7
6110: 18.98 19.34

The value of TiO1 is 0.208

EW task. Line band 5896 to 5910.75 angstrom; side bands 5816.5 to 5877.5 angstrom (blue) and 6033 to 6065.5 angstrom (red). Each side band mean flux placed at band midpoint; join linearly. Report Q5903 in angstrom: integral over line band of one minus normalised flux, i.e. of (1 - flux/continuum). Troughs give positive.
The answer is 4.8 angstrom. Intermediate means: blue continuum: 15.6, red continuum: 17.3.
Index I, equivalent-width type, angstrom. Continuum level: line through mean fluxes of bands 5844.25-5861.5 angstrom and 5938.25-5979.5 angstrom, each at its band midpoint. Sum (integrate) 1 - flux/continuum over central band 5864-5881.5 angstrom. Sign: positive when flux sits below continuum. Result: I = 2.1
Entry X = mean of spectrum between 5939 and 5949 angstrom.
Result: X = 14.5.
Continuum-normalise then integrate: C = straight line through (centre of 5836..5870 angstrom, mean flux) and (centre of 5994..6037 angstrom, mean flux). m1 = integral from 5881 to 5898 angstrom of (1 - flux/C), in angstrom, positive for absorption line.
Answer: 8.1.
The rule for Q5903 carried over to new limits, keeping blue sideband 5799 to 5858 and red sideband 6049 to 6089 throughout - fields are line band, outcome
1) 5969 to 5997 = 3.9 angstrom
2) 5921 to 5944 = 4.7 angstrom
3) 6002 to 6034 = 3.0 angstrom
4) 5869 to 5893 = 8.4 angstrom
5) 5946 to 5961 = 3.0 angstrom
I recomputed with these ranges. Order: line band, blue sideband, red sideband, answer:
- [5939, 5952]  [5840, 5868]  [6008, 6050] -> 1.5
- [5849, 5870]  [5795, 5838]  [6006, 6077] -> 3.0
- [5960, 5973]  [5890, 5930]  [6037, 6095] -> -0.4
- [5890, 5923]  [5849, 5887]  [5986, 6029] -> 7.2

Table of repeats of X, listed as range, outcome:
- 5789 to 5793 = 16.2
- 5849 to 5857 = 14.9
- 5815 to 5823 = 15.7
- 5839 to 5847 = 18.4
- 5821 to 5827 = 15.2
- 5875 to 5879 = 12.6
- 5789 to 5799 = 17.3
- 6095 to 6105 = 16.8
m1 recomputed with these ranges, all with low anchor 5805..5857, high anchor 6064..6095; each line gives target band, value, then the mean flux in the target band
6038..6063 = 0.4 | 17.4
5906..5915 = 2.3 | 12.5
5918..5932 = 3.4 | 12.9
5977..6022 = 6.0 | 15.1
